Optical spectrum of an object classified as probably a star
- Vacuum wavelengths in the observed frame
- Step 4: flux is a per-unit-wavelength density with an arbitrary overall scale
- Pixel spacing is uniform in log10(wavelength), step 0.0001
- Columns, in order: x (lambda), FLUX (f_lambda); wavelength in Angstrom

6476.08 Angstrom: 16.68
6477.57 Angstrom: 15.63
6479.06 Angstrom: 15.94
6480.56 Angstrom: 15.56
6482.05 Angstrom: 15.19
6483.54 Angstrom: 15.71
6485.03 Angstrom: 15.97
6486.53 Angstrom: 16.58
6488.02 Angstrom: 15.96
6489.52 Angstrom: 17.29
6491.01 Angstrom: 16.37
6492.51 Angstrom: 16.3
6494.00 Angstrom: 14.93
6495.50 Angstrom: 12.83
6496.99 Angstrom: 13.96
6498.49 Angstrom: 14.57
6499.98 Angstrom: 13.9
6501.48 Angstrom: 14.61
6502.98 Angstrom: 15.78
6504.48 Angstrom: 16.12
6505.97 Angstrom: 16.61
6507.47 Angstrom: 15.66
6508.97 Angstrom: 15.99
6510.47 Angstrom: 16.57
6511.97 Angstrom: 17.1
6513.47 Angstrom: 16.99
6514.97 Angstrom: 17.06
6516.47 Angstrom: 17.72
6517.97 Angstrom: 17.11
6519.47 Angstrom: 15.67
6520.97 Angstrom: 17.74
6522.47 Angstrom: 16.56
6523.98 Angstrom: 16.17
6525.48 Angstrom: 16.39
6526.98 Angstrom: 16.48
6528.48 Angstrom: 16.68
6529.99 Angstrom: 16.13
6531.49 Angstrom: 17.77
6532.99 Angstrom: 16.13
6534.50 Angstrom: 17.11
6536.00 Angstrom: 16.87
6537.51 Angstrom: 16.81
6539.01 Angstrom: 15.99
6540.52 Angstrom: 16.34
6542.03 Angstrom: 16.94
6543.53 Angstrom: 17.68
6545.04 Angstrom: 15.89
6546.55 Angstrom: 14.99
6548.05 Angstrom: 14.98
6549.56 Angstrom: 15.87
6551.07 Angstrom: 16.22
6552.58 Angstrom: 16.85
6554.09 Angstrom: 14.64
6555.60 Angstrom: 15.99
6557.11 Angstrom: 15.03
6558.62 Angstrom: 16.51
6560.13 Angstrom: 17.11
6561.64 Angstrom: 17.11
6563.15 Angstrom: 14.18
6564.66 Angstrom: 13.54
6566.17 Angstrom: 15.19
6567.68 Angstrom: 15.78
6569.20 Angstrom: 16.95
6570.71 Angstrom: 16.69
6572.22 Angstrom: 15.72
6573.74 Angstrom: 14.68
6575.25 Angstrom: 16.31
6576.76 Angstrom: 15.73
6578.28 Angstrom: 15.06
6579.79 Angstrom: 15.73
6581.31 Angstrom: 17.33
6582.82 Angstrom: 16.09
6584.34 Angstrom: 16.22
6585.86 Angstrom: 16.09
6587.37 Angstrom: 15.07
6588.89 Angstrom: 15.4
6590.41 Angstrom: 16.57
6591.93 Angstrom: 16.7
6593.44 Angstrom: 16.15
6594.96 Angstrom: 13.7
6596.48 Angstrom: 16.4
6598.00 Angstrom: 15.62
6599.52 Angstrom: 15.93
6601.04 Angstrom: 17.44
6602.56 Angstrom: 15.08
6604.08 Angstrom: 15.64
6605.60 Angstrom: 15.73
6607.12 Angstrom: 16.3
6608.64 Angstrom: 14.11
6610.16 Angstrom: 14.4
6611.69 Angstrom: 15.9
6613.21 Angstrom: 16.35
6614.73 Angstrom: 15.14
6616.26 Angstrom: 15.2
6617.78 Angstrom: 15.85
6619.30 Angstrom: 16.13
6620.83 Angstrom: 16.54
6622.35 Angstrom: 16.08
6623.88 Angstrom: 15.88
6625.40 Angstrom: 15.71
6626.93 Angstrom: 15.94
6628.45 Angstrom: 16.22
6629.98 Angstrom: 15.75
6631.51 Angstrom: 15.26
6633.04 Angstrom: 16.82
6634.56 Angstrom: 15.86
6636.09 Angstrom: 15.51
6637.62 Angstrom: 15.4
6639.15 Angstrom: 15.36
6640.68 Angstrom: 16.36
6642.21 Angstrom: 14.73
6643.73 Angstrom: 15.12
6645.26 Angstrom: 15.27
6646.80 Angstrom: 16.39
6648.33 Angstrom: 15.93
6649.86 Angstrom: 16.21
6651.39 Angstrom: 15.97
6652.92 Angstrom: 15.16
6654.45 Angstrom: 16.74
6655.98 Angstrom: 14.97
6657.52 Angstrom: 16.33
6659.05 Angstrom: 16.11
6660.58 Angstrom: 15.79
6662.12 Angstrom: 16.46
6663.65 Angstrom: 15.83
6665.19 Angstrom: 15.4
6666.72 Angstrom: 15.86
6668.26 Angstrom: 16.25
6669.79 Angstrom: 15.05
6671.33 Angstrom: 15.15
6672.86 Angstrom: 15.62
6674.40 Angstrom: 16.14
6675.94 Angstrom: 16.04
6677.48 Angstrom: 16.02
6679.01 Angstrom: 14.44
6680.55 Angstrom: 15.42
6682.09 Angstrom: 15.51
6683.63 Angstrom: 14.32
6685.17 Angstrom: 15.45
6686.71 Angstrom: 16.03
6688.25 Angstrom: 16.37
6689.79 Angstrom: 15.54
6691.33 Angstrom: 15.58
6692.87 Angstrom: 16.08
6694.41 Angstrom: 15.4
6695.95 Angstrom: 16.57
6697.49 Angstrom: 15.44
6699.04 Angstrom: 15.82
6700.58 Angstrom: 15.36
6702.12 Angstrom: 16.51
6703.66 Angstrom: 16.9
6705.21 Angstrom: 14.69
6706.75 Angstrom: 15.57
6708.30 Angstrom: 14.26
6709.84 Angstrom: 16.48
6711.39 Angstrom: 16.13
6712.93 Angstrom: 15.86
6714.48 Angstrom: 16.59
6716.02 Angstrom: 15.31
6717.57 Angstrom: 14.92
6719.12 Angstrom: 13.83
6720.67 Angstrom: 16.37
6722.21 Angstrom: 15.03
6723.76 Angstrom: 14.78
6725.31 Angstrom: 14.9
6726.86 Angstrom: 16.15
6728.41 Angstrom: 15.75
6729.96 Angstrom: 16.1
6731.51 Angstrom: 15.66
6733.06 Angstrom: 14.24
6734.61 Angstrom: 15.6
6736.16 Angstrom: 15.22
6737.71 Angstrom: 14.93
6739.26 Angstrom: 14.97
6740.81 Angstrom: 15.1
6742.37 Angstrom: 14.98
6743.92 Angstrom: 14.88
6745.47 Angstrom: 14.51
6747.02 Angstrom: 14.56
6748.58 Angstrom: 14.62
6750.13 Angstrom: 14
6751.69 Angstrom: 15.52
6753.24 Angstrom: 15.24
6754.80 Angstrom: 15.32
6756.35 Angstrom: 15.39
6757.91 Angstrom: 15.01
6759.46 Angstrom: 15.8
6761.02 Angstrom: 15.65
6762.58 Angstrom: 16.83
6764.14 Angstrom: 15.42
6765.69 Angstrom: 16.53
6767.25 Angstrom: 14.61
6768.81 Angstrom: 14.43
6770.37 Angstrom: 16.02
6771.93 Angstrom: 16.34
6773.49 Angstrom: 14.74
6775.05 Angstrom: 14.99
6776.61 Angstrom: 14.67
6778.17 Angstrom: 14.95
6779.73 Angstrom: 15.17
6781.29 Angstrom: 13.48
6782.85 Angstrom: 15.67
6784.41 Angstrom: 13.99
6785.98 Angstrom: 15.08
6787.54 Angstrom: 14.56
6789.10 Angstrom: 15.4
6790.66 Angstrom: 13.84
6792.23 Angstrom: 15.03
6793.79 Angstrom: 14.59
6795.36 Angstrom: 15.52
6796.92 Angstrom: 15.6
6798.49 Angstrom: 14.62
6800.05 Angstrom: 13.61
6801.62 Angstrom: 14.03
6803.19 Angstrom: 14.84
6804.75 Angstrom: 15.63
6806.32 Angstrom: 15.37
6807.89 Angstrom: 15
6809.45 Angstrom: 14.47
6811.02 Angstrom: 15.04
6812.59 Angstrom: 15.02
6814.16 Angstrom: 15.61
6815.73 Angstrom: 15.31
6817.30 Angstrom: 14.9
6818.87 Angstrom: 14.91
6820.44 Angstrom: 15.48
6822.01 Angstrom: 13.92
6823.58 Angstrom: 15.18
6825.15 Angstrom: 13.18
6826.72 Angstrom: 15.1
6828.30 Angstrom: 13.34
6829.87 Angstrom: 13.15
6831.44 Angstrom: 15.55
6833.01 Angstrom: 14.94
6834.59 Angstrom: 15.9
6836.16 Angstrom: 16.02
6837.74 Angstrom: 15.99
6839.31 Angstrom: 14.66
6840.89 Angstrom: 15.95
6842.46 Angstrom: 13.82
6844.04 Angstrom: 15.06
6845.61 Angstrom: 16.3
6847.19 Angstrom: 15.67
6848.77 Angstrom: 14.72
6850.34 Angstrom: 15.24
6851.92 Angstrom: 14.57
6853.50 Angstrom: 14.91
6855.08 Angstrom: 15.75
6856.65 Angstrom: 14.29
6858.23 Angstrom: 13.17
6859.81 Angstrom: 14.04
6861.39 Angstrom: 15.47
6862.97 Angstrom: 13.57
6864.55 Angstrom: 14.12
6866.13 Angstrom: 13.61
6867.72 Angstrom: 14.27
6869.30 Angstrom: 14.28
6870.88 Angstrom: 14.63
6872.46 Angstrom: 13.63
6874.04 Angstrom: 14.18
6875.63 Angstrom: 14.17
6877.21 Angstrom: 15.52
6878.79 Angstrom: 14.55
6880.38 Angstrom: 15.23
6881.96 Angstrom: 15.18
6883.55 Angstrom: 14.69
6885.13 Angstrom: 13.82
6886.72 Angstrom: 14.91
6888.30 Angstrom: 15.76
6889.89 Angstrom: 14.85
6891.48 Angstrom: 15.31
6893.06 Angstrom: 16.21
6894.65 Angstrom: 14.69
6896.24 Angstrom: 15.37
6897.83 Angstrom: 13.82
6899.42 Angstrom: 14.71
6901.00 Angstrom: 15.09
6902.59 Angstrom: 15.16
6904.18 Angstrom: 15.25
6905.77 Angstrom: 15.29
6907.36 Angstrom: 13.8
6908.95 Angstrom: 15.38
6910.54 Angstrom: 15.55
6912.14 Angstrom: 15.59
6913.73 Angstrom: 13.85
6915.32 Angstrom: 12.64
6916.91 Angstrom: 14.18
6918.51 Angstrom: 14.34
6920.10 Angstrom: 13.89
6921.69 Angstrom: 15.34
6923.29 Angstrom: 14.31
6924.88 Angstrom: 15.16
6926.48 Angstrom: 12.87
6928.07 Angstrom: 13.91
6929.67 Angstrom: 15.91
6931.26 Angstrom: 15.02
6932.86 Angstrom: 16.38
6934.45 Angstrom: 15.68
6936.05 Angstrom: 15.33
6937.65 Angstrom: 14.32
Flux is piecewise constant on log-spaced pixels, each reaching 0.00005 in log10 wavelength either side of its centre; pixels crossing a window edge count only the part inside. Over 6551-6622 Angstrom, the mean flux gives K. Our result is 15.8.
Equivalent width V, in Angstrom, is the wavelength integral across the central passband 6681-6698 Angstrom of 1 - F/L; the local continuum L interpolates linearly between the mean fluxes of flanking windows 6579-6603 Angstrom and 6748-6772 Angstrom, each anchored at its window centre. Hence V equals 0.0 Angstrom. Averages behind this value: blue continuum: 16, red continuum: 15.4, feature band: 15.7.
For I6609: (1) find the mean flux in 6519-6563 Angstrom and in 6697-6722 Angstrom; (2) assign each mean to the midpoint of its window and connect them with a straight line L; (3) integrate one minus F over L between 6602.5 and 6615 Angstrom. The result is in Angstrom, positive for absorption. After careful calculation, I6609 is 0.5 Angstrom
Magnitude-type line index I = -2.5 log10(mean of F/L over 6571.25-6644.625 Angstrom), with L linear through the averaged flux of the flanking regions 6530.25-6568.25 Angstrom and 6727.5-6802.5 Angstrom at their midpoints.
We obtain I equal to 0.002 mag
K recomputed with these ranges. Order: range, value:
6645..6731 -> 15.7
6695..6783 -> 15.3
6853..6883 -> 14.4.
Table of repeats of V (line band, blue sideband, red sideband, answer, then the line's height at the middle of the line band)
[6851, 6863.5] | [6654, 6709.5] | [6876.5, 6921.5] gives 0.4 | 15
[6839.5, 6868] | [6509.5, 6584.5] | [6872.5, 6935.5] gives 0.6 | 15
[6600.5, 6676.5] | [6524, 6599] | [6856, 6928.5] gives -0.4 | 15.7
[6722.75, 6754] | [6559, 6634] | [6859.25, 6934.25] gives 0.4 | 15.3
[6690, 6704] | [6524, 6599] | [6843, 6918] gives -0.4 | 15.5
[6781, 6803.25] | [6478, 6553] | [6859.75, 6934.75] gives 0.6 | 15.1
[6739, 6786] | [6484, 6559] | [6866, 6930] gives 0.2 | 15.2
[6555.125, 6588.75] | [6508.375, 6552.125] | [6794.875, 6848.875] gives 1.1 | 16.3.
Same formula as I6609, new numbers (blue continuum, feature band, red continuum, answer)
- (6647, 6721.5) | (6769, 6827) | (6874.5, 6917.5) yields 1.4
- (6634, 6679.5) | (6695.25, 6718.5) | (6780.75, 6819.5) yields -0.5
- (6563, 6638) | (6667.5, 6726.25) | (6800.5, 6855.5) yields -0.6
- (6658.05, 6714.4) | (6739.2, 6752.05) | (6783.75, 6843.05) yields 0.5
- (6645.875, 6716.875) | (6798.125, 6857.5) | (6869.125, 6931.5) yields 0.5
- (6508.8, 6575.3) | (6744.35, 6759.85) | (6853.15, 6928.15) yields 0.3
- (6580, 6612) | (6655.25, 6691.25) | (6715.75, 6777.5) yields -0.4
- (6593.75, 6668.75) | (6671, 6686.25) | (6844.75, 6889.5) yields 0.1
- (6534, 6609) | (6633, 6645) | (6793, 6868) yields 0.1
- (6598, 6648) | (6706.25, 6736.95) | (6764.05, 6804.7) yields -0.4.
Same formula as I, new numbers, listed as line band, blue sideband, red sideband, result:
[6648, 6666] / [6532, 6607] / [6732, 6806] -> -0.025 mag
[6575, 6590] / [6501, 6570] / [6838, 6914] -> 0.011 mag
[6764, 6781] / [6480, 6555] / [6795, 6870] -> -0.011 mag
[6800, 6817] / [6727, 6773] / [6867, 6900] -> 0.007 mag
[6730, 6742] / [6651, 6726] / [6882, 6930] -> 0.020 mag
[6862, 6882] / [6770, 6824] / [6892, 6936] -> 0.036 mag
